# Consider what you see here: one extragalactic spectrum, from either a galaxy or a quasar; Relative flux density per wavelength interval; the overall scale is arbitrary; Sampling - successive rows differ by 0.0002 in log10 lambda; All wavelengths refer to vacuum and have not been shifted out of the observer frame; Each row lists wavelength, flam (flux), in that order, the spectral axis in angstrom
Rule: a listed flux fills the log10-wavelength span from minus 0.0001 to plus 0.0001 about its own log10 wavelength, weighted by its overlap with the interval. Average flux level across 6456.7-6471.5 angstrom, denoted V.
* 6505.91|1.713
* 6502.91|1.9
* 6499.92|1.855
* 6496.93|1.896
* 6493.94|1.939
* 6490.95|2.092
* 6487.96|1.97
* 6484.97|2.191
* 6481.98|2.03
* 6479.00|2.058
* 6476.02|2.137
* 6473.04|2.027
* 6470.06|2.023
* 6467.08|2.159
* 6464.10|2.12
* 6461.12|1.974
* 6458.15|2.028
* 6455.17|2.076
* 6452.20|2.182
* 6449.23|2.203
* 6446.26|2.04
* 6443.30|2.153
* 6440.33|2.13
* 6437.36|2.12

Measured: 2.06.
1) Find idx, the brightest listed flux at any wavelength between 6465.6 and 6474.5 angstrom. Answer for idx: 2.159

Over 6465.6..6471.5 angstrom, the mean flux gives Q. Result 2.09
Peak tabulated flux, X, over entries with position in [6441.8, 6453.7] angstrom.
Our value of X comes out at 2.203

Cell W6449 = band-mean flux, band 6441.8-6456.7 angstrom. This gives 2.13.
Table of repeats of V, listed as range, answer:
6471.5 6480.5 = 2.08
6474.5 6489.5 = 2.08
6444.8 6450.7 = 2.12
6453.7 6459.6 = 2.05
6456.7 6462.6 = 2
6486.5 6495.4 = 2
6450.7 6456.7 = 2.13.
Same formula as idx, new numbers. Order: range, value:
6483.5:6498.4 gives 2.191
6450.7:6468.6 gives 2.182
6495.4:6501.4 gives 1.896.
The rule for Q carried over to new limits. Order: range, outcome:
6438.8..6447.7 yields 2.11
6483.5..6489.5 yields 2.08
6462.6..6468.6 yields 2.14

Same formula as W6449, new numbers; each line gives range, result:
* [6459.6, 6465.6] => 2.05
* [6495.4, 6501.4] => 1.88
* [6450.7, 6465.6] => 2.08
